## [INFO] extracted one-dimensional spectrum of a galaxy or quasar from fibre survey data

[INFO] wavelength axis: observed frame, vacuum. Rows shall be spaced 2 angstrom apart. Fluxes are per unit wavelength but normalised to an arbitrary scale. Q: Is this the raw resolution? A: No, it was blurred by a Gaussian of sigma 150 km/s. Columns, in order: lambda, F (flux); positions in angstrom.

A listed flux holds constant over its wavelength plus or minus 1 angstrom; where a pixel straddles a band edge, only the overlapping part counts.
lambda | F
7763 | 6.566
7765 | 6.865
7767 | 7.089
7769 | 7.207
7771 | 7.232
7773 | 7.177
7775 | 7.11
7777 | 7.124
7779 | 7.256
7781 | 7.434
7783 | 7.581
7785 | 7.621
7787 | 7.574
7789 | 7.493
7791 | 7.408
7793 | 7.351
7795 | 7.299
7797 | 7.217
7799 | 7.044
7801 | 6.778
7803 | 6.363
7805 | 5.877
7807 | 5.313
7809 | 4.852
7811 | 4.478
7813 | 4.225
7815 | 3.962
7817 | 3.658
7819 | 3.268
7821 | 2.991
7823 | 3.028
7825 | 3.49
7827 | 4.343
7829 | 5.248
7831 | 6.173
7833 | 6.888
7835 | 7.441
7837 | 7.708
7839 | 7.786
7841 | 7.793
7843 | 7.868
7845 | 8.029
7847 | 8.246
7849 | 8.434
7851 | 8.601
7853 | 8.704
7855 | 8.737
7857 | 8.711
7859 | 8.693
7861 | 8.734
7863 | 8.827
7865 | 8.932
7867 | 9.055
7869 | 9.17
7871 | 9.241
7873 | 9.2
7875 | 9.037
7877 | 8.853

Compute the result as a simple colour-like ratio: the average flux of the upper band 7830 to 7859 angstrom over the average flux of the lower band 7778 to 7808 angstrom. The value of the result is 1.13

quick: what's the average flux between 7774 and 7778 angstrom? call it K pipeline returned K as 7.12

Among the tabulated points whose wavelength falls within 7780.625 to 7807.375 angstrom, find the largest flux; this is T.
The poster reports 7.621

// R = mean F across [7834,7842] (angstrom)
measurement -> 7.68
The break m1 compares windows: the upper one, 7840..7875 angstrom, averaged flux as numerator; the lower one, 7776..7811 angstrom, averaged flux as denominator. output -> 1.3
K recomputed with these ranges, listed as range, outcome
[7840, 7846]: 7.9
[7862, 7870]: 9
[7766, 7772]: 7.18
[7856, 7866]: 8.78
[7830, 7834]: 6.53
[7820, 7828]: 3.46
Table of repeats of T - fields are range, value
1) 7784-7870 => 9.17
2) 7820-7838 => 7.708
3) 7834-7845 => 8.029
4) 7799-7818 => 7.044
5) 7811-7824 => 4.478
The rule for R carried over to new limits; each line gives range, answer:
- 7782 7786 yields 7.6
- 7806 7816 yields 4.57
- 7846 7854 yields 8.5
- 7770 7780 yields 7.18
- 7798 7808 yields 6.28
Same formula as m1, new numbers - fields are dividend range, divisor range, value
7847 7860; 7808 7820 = 2.11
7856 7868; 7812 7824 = 2.51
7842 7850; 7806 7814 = 1.73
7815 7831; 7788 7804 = 0.55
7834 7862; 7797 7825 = 1.72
